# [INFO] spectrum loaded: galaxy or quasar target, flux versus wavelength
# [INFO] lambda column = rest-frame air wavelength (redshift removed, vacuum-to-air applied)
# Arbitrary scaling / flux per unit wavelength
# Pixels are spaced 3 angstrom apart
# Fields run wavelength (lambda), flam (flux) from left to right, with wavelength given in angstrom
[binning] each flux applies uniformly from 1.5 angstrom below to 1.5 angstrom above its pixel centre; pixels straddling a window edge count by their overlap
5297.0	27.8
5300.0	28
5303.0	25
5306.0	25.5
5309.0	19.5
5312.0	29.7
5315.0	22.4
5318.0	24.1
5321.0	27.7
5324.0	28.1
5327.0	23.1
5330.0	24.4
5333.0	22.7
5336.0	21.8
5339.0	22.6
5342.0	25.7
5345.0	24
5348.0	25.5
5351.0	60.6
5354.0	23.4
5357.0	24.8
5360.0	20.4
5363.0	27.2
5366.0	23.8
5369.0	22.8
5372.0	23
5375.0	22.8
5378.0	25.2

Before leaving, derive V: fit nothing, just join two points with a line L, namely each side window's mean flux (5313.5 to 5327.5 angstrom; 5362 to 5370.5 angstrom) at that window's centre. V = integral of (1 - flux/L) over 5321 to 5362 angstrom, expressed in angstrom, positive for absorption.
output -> -3.1 angstrom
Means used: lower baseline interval 25.2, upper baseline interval 24.4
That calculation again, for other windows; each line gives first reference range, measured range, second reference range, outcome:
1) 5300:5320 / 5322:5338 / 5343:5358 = 2.3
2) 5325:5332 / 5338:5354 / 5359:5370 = -4.9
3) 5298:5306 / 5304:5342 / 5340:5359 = 5.0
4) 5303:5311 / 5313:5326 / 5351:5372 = -0.8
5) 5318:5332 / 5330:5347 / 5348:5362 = 2.8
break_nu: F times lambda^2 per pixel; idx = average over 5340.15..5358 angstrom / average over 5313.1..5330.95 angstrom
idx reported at 1.24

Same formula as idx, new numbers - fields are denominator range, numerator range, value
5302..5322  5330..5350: 1.01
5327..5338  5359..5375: 1.04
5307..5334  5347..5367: 1.22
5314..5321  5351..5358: 1.33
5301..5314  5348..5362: 1.28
